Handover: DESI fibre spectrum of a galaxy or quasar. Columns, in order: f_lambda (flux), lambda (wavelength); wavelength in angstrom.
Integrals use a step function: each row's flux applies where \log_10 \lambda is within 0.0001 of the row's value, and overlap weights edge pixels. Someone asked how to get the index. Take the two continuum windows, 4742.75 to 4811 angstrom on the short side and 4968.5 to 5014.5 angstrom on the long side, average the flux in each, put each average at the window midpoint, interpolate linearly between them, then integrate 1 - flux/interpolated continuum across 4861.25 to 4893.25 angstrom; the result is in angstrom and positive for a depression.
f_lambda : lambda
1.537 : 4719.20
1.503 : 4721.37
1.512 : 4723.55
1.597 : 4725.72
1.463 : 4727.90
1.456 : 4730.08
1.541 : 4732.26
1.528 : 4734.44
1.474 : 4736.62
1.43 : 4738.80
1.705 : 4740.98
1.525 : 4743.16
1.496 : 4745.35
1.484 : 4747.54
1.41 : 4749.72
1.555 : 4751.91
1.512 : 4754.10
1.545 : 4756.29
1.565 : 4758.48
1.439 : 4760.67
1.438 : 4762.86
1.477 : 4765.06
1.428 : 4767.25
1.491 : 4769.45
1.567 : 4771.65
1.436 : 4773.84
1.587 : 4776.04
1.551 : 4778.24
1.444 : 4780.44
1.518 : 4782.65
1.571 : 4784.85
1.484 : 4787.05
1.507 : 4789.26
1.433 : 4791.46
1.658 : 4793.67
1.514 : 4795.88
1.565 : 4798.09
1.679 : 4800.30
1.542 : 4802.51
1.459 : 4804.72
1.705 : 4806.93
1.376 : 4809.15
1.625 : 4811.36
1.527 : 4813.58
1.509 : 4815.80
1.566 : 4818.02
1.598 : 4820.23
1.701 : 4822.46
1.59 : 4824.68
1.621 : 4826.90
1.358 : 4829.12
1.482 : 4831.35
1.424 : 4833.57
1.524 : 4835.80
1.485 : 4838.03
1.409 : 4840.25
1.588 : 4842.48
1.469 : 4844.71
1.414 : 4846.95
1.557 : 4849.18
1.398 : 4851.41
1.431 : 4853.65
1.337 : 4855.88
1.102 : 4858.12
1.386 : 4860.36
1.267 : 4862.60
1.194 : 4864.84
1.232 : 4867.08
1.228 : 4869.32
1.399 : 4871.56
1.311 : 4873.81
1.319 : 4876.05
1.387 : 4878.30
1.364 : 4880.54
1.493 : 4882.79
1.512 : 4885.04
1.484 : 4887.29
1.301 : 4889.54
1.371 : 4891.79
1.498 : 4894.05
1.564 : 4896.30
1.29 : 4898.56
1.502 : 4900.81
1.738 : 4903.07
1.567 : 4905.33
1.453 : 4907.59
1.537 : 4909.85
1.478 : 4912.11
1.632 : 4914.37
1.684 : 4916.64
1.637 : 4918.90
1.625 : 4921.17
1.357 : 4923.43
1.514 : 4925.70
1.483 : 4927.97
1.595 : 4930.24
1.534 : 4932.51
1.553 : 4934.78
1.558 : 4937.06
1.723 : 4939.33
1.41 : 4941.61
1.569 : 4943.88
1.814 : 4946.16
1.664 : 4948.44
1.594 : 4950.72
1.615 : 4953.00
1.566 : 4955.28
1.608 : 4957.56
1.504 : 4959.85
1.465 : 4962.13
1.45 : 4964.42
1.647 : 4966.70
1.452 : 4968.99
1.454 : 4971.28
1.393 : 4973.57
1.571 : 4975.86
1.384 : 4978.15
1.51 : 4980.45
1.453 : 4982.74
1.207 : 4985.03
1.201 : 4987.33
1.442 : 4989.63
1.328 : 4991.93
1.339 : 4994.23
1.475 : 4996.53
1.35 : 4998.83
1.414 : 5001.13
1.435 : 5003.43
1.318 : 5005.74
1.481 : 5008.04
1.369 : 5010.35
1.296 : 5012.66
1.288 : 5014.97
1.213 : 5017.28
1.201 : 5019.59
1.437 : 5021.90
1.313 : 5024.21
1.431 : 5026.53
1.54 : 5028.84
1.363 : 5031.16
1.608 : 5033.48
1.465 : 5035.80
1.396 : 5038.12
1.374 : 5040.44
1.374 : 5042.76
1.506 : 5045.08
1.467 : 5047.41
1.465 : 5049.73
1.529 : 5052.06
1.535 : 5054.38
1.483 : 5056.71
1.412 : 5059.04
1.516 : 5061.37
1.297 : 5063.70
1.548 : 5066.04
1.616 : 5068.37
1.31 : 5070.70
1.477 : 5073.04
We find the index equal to 2.4 angstrom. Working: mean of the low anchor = 1.52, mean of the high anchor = 1.39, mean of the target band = 1.35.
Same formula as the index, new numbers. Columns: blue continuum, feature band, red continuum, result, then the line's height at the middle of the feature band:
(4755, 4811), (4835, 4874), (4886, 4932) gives 3.70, 1.52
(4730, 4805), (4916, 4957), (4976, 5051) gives -4.35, 1.43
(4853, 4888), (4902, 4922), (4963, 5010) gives -3.35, 1.37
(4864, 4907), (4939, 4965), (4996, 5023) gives -3.77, 1.38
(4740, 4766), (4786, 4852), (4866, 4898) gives -3.54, 1.45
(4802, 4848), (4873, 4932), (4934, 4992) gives 0.94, 1.51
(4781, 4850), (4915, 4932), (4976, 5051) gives -1.21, 1.45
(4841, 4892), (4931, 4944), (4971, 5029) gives -1.75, 1.37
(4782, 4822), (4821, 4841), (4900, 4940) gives 0.50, 1.55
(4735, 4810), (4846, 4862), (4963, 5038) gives 1.14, 1.48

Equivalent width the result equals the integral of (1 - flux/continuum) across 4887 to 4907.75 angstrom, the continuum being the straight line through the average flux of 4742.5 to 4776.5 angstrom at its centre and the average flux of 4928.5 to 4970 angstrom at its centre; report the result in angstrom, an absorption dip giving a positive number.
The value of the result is 0.98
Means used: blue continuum 1.5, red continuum 1.57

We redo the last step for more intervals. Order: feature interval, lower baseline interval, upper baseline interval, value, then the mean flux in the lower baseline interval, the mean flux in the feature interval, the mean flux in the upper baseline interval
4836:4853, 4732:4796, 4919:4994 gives 0.4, 1.51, 1.48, 1.51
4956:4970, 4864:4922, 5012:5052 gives -0.9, 1.45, 1.52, 1.4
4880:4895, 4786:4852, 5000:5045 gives 0.5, 1.53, 1.43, 1.39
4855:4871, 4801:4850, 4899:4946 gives 3.0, 1.53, 1.25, 1.56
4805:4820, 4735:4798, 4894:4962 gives -0.2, 1.51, 1.55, 1.56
